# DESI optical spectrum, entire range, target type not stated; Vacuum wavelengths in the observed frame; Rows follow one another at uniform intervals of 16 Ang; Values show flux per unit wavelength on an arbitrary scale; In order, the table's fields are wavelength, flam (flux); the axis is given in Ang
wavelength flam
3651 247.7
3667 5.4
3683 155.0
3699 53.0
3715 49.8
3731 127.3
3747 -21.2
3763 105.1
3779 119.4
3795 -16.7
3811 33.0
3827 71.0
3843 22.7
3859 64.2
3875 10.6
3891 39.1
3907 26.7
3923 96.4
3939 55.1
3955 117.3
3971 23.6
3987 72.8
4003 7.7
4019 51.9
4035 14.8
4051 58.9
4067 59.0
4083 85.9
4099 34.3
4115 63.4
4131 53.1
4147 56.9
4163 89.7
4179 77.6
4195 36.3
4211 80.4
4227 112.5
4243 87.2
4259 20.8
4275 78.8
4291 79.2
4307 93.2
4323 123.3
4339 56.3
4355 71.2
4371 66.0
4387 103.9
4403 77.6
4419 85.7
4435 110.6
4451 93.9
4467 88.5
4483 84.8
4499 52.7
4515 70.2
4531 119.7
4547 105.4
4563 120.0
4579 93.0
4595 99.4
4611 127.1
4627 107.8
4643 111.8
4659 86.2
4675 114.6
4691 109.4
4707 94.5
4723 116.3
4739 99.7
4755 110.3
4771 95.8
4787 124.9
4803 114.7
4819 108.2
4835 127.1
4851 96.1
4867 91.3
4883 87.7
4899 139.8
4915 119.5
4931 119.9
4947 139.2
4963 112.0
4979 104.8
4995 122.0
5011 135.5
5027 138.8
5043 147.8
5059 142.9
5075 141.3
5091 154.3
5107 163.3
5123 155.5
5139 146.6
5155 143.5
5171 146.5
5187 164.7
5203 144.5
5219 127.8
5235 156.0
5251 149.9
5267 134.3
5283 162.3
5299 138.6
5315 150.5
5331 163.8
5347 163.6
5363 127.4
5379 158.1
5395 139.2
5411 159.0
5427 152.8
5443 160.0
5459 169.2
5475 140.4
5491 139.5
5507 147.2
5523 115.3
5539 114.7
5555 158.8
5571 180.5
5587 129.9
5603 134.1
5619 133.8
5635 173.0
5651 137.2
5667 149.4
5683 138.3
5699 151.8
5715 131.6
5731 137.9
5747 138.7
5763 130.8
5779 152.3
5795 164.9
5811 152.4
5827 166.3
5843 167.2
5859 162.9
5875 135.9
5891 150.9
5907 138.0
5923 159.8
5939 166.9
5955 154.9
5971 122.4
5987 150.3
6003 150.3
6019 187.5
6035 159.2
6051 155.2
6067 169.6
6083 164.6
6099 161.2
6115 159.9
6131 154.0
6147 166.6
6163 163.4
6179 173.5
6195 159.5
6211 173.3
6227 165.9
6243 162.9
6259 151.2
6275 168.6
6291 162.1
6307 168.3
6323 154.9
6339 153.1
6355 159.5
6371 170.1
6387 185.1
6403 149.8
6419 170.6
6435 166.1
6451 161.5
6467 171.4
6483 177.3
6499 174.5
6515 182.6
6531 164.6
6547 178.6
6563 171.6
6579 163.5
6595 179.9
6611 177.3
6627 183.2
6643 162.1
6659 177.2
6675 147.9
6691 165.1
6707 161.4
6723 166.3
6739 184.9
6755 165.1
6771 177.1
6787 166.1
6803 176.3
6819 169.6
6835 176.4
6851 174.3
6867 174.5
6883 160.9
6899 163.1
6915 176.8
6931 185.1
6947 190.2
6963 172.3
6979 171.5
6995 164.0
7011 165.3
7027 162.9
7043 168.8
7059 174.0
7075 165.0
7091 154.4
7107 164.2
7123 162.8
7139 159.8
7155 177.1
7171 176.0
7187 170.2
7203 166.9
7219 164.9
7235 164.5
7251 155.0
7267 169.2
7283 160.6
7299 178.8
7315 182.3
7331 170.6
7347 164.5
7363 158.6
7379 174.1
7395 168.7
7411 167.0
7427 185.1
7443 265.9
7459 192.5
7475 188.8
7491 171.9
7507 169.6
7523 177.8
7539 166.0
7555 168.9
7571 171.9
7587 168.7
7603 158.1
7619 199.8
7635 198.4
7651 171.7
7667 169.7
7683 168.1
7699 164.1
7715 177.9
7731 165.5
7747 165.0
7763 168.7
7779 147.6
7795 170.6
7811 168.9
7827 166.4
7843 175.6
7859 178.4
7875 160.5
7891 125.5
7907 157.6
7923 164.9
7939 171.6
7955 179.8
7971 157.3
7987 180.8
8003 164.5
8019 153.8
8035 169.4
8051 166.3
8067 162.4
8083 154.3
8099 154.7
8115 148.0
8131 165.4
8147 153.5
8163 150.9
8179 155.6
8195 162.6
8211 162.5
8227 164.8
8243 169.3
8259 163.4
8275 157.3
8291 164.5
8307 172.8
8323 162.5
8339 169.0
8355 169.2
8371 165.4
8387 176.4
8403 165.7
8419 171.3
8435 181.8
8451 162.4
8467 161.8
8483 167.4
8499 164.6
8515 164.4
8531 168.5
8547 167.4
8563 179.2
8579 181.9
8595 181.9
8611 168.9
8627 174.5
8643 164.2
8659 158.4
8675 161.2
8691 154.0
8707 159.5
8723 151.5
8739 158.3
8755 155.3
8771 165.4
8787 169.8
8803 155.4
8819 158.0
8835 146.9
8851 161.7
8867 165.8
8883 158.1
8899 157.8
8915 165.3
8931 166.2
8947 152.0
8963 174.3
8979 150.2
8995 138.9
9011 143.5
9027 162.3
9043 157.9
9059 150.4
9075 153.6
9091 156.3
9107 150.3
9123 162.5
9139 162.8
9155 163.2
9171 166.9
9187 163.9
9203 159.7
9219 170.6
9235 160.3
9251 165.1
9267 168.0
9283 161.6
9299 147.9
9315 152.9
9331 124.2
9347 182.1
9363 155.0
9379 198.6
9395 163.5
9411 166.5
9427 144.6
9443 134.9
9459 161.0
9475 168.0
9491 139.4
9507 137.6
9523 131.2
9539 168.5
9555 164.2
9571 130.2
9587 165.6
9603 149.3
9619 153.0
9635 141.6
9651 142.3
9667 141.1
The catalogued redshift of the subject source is 0.13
